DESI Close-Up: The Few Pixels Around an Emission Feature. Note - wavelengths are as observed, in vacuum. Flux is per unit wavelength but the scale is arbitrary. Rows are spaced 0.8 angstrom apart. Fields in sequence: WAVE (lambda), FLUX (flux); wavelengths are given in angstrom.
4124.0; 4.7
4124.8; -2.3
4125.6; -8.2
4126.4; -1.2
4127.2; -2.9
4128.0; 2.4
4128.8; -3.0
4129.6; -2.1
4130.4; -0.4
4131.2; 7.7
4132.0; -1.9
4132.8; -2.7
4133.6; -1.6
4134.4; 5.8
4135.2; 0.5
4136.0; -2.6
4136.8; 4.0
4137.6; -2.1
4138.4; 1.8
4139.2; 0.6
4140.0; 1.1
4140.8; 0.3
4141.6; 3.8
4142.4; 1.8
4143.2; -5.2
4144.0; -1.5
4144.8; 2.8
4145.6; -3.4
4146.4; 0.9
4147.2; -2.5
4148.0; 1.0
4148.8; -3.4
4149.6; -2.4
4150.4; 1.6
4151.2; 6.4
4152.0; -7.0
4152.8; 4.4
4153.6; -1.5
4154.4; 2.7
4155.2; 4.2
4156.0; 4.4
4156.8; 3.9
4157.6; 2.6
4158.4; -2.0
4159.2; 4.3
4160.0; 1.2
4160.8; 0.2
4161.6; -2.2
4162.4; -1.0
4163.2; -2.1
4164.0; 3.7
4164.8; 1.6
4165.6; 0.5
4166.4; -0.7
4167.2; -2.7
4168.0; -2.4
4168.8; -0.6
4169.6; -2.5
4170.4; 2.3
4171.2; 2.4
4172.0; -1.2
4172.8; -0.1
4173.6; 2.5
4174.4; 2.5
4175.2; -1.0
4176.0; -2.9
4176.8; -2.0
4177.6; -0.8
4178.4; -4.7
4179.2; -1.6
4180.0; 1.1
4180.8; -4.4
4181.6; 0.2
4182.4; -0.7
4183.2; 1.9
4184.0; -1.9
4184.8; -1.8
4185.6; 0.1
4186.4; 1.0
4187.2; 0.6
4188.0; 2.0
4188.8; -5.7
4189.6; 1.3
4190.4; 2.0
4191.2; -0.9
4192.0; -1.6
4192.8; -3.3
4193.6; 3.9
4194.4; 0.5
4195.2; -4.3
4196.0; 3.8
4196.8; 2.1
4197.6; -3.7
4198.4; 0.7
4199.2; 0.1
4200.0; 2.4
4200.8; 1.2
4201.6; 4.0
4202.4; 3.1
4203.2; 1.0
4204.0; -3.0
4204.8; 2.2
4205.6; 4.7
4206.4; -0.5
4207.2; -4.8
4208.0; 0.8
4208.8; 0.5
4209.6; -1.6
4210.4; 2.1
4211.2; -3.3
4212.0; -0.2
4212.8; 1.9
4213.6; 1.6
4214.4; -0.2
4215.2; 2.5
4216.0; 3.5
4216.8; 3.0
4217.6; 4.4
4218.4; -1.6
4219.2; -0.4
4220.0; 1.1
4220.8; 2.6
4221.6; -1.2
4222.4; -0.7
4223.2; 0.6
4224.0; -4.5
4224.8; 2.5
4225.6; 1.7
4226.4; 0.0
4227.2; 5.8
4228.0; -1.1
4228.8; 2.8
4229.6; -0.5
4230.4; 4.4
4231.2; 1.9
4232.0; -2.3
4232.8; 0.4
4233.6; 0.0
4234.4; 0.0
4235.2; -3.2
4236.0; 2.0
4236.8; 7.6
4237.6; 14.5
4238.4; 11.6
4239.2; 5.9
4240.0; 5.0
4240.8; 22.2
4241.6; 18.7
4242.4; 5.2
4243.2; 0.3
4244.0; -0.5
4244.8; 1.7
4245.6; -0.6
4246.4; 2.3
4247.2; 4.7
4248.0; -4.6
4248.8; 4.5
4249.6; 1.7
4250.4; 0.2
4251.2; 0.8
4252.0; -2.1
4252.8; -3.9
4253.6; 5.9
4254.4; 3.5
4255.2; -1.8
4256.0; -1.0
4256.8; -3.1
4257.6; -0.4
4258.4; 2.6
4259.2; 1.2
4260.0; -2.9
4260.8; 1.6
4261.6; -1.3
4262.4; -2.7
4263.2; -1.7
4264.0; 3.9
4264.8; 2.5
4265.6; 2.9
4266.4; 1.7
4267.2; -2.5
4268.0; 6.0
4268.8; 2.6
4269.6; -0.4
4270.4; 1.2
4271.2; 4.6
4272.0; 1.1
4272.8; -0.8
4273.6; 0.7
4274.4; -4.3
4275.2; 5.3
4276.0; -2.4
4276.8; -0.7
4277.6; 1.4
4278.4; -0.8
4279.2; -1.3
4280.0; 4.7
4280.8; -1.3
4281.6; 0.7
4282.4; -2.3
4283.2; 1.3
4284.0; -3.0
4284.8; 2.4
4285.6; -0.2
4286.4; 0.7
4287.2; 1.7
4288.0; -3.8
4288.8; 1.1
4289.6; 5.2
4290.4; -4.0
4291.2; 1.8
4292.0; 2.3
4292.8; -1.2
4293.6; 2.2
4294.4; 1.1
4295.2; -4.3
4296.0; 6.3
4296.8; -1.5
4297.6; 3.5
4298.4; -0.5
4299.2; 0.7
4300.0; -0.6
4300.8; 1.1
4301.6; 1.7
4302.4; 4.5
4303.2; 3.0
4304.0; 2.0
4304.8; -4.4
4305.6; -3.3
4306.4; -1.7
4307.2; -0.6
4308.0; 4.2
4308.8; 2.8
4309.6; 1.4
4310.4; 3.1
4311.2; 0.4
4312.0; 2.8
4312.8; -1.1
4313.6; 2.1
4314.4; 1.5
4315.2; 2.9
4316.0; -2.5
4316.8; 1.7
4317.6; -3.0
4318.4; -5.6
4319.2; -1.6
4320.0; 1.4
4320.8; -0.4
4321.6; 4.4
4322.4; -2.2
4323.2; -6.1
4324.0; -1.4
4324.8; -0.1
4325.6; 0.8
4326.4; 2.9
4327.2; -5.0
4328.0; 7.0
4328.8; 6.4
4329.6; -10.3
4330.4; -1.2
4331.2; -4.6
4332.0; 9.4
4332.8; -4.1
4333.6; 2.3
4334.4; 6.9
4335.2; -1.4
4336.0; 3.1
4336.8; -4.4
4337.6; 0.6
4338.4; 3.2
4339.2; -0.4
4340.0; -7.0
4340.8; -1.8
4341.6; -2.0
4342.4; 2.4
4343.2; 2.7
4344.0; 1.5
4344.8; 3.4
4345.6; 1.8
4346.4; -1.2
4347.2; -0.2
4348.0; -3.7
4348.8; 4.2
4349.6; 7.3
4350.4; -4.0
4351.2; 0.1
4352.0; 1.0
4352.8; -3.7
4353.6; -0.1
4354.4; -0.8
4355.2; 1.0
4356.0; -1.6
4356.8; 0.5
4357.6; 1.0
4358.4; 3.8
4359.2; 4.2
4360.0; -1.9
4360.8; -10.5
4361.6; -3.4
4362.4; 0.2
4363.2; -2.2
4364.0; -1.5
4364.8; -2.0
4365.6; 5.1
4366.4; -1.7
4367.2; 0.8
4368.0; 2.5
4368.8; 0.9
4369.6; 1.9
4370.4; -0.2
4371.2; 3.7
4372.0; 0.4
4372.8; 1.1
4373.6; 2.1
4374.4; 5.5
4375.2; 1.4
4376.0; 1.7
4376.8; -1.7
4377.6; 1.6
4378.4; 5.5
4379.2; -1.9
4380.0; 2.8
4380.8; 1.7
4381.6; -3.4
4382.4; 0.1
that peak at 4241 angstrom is [O II]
